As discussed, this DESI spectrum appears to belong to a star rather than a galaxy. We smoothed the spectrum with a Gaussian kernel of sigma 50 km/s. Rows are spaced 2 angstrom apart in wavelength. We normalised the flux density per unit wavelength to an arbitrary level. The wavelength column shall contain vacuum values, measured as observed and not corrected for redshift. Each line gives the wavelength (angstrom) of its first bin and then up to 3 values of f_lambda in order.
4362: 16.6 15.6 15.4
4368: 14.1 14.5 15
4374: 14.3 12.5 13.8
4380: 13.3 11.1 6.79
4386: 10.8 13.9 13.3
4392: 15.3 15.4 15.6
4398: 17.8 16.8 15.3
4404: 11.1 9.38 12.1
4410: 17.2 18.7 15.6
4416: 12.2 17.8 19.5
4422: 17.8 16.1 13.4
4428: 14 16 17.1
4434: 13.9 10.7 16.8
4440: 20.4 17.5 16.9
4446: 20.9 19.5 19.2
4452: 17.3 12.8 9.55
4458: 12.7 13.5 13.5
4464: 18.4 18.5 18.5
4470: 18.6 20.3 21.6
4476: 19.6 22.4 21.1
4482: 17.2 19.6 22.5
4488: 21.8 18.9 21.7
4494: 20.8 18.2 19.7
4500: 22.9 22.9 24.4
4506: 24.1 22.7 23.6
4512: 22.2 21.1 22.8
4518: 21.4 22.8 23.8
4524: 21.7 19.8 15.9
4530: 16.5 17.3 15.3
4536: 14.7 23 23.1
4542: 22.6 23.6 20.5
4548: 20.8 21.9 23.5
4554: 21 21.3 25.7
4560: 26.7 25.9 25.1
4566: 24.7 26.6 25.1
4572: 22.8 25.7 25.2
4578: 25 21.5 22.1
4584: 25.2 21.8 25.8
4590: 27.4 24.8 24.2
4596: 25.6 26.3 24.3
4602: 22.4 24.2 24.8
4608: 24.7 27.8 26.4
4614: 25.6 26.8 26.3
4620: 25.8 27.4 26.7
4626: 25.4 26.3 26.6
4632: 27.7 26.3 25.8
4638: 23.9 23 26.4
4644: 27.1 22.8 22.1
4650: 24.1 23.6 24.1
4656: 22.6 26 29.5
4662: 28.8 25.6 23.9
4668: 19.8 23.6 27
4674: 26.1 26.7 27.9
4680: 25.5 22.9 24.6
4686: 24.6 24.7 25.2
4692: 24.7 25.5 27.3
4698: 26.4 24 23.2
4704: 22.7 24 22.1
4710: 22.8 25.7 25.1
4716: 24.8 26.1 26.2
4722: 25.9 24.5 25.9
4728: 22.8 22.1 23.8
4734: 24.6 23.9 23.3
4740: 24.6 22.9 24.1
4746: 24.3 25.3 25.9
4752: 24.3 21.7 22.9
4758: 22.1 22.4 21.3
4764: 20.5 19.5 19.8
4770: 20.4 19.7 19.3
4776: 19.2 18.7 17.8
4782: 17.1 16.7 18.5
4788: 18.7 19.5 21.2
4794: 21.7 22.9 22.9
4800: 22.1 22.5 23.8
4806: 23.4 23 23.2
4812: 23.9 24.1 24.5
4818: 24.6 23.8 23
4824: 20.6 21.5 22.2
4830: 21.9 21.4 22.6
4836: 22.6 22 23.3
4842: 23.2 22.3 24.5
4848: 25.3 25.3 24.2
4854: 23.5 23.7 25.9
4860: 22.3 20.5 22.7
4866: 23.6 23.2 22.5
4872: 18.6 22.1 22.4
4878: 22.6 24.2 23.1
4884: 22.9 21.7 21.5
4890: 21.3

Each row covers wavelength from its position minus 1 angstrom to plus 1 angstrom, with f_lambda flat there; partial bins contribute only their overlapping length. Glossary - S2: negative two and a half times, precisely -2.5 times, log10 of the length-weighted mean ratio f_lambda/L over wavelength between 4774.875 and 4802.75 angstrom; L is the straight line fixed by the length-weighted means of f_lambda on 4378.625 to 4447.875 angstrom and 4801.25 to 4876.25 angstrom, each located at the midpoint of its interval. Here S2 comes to 0.11 mag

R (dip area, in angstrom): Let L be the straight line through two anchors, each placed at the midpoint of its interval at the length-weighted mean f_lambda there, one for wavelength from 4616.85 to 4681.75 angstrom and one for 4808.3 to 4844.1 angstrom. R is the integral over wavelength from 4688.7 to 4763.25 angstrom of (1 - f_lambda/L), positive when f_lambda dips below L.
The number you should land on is 0.44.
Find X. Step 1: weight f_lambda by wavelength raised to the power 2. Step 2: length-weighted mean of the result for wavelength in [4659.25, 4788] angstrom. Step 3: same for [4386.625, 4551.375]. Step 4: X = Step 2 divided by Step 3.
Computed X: 1.43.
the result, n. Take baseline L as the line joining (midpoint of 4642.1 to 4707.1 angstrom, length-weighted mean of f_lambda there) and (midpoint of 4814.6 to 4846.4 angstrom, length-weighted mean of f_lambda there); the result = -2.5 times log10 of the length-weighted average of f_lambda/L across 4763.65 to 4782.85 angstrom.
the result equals 0.22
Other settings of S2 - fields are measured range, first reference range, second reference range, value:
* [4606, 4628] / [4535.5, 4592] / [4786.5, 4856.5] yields -0.12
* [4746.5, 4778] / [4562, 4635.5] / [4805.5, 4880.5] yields 0.11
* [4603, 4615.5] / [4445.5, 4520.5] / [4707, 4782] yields -0.21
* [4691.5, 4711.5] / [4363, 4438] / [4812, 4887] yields -0.20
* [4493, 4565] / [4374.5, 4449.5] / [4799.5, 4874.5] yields -0.25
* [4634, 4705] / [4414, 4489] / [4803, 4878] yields -0.21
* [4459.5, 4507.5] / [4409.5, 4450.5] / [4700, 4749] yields -0.12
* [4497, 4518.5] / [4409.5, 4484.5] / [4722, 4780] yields -0.24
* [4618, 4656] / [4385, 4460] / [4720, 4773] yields -0.23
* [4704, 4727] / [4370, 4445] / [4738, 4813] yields -0.21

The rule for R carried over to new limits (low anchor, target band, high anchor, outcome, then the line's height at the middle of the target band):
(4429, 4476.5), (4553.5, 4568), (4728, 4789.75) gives -4.8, 18.5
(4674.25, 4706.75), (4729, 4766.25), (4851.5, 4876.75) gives 1.6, 24.3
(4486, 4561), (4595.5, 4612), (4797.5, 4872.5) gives -2.5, 21.8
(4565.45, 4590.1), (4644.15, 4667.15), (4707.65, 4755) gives -0.5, 24.4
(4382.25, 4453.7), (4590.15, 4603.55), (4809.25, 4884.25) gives -4.5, 18.6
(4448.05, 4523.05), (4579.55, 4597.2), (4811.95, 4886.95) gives -3.1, 20.7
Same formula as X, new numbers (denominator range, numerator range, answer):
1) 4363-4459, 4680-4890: 1.80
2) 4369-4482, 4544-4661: 1.71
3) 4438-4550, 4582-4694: 1.36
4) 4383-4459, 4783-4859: 1.77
